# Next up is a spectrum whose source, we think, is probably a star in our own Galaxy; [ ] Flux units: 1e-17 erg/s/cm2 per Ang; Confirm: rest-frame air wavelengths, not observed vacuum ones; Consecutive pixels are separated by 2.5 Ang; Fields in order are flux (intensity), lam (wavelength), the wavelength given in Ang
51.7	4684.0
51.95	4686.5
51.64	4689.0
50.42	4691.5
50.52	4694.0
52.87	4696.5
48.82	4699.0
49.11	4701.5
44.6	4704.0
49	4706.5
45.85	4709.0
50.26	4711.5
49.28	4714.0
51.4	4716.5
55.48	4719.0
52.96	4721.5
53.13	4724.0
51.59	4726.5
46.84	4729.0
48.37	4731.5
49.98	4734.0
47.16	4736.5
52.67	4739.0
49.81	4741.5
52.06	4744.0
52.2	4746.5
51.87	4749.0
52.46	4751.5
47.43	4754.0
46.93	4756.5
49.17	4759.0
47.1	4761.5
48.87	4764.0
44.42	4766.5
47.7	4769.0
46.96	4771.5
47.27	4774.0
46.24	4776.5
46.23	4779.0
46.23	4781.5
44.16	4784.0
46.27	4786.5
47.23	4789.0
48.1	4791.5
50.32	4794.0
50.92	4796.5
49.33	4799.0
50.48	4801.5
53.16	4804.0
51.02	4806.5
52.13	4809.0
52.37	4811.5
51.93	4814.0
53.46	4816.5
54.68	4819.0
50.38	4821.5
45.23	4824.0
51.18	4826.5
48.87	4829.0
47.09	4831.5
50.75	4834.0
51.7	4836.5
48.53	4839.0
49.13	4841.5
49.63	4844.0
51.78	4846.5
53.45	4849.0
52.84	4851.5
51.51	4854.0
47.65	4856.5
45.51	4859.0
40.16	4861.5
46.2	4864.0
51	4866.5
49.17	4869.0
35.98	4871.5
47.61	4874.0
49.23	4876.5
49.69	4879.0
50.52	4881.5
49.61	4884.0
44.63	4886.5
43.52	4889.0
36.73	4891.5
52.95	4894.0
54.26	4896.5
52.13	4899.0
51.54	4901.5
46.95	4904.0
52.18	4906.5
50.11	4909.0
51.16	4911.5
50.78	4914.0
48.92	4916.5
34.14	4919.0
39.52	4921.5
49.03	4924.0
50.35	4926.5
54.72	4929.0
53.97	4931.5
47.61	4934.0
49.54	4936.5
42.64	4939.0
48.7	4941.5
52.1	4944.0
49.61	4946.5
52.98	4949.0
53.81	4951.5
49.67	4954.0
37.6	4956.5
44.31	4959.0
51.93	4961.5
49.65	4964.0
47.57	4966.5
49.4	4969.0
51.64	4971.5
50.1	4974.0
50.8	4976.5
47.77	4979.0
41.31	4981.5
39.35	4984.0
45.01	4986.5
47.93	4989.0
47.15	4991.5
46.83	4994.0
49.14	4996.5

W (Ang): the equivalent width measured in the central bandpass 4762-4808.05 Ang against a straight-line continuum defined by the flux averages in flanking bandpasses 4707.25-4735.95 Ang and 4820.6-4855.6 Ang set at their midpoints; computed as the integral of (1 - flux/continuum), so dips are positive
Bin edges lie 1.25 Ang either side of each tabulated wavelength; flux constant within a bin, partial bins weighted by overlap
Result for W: 2.0 Ang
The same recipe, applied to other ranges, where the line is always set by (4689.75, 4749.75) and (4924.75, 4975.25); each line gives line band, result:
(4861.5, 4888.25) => 1.46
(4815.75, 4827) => -0.22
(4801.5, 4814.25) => -0.52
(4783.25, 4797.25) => 0.60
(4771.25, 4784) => 0.95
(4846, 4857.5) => -0.40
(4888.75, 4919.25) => 0.52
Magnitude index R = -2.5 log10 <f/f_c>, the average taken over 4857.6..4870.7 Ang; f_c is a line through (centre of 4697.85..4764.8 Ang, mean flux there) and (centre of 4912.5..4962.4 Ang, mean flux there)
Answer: 0.06 mag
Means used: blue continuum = 49.8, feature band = 46.1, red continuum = 48.1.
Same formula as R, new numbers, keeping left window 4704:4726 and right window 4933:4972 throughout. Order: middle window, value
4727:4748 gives 0.01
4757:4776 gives 0.06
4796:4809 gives -0.03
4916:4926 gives 0.14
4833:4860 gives -0.02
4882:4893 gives 0.11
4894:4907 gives -0.05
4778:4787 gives 0.10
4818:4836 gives 0.00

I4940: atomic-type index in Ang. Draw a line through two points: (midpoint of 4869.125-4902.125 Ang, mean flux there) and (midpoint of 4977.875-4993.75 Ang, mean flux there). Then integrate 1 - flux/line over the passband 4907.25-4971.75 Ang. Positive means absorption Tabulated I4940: -3.4 Ang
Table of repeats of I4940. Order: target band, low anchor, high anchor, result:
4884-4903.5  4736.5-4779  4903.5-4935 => 0.19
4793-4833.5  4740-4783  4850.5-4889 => -2.48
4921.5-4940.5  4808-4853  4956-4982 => -0.11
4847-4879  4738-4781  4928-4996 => 0.52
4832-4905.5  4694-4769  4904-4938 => 0.62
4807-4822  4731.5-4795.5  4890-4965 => -1.26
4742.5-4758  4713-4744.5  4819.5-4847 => 0.03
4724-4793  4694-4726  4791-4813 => 3.00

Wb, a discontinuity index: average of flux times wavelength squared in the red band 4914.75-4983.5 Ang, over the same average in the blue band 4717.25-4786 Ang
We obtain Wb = 1.06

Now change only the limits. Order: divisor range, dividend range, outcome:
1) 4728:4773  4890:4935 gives 1.06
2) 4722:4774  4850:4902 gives 1.02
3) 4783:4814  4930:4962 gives 1.04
